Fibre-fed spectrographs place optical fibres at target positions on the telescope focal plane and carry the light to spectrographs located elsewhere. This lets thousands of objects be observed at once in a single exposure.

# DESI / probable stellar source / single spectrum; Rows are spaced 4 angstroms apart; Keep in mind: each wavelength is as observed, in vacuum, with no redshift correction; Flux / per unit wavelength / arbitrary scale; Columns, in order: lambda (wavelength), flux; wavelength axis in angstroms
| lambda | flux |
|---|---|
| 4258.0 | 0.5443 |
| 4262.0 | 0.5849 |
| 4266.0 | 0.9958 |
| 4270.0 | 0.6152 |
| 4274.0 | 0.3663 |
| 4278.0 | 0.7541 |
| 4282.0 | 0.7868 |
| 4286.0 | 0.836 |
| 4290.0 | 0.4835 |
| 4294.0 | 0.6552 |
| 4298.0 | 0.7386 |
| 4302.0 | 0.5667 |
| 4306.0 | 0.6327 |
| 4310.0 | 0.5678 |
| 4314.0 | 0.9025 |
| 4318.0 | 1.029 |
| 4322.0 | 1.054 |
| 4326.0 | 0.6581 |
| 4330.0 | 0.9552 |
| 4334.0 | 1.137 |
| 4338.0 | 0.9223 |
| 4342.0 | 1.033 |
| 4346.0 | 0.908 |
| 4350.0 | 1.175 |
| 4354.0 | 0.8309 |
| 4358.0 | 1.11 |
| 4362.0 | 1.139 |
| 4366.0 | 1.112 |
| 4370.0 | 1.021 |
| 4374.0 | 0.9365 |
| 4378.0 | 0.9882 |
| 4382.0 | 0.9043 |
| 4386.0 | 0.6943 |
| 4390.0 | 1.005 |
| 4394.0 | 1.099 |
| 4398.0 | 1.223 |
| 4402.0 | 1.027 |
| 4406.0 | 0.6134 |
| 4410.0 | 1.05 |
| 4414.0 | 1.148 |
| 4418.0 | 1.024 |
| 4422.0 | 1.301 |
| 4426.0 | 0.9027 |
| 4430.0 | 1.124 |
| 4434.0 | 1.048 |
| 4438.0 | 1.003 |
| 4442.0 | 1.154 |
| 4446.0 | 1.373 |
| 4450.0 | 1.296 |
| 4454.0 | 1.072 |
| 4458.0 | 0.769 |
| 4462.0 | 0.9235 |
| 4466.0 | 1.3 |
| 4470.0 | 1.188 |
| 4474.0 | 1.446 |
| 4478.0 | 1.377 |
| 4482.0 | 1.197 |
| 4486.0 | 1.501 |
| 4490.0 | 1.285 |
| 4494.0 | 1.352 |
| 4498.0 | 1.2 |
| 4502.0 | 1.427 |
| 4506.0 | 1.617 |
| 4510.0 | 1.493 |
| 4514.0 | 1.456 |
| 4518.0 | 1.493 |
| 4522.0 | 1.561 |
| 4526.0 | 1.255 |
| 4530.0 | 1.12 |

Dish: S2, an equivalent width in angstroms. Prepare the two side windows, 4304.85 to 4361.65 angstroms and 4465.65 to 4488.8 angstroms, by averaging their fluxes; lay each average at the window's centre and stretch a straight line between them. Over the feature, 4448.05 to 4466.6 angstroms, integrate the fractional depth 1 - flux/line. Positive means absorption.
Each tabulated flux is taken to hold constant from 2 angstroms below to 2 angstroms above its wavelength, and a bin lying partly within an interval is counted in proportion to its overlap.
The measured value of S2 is 3.3 angstroms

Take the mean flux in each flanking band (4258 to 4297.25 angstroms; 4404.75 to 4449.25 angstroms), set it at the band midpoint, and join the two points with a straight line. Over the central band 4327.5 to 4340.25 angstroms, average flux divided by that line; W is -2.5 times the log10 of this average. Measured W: -0.20 mag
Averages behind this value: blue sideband 0.671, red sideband 1.08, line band 0.992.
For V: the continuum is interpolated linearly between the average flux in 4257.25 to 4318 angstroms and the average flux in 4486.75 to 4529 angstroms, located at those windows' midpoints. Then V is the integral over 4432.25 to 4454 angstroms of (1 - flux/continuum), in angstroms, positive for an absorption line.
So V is 0.6 angstroms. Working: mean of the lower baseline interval 0.683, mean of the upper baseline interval 1.41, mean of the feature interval 1.17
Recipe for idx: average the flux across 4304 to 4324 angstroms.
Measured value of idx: 0.837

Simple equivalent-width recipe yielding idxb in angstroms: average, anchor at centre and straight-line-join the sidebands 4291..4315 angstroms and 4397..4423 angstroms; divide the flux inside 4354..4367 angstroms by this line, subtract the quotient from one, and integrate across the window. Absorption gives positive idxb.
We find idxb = -3.2 angstroms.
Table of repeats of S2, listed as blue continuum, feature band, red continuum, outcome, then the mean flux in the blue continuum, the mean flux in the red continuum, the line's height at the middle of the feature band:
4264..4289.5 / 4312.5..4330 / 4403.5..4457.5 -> -2.1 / 0.711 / 1.08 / 0.817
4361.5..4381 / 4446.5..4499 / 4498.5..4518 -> 5.1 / 1.02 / 1.47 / 1.36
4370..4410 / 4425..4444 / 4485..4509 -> 1.4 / 0.953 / 1.4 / 1.14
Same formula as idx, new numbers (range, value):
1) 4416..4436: 1.08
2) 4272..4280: 0.56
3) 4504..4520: 1.51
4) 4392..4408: 0.991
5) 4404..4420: 0.959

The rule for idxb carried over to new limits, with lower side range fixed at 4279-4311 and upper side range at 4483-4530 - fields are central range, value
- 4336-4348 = -1.8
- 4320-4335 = -3.1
